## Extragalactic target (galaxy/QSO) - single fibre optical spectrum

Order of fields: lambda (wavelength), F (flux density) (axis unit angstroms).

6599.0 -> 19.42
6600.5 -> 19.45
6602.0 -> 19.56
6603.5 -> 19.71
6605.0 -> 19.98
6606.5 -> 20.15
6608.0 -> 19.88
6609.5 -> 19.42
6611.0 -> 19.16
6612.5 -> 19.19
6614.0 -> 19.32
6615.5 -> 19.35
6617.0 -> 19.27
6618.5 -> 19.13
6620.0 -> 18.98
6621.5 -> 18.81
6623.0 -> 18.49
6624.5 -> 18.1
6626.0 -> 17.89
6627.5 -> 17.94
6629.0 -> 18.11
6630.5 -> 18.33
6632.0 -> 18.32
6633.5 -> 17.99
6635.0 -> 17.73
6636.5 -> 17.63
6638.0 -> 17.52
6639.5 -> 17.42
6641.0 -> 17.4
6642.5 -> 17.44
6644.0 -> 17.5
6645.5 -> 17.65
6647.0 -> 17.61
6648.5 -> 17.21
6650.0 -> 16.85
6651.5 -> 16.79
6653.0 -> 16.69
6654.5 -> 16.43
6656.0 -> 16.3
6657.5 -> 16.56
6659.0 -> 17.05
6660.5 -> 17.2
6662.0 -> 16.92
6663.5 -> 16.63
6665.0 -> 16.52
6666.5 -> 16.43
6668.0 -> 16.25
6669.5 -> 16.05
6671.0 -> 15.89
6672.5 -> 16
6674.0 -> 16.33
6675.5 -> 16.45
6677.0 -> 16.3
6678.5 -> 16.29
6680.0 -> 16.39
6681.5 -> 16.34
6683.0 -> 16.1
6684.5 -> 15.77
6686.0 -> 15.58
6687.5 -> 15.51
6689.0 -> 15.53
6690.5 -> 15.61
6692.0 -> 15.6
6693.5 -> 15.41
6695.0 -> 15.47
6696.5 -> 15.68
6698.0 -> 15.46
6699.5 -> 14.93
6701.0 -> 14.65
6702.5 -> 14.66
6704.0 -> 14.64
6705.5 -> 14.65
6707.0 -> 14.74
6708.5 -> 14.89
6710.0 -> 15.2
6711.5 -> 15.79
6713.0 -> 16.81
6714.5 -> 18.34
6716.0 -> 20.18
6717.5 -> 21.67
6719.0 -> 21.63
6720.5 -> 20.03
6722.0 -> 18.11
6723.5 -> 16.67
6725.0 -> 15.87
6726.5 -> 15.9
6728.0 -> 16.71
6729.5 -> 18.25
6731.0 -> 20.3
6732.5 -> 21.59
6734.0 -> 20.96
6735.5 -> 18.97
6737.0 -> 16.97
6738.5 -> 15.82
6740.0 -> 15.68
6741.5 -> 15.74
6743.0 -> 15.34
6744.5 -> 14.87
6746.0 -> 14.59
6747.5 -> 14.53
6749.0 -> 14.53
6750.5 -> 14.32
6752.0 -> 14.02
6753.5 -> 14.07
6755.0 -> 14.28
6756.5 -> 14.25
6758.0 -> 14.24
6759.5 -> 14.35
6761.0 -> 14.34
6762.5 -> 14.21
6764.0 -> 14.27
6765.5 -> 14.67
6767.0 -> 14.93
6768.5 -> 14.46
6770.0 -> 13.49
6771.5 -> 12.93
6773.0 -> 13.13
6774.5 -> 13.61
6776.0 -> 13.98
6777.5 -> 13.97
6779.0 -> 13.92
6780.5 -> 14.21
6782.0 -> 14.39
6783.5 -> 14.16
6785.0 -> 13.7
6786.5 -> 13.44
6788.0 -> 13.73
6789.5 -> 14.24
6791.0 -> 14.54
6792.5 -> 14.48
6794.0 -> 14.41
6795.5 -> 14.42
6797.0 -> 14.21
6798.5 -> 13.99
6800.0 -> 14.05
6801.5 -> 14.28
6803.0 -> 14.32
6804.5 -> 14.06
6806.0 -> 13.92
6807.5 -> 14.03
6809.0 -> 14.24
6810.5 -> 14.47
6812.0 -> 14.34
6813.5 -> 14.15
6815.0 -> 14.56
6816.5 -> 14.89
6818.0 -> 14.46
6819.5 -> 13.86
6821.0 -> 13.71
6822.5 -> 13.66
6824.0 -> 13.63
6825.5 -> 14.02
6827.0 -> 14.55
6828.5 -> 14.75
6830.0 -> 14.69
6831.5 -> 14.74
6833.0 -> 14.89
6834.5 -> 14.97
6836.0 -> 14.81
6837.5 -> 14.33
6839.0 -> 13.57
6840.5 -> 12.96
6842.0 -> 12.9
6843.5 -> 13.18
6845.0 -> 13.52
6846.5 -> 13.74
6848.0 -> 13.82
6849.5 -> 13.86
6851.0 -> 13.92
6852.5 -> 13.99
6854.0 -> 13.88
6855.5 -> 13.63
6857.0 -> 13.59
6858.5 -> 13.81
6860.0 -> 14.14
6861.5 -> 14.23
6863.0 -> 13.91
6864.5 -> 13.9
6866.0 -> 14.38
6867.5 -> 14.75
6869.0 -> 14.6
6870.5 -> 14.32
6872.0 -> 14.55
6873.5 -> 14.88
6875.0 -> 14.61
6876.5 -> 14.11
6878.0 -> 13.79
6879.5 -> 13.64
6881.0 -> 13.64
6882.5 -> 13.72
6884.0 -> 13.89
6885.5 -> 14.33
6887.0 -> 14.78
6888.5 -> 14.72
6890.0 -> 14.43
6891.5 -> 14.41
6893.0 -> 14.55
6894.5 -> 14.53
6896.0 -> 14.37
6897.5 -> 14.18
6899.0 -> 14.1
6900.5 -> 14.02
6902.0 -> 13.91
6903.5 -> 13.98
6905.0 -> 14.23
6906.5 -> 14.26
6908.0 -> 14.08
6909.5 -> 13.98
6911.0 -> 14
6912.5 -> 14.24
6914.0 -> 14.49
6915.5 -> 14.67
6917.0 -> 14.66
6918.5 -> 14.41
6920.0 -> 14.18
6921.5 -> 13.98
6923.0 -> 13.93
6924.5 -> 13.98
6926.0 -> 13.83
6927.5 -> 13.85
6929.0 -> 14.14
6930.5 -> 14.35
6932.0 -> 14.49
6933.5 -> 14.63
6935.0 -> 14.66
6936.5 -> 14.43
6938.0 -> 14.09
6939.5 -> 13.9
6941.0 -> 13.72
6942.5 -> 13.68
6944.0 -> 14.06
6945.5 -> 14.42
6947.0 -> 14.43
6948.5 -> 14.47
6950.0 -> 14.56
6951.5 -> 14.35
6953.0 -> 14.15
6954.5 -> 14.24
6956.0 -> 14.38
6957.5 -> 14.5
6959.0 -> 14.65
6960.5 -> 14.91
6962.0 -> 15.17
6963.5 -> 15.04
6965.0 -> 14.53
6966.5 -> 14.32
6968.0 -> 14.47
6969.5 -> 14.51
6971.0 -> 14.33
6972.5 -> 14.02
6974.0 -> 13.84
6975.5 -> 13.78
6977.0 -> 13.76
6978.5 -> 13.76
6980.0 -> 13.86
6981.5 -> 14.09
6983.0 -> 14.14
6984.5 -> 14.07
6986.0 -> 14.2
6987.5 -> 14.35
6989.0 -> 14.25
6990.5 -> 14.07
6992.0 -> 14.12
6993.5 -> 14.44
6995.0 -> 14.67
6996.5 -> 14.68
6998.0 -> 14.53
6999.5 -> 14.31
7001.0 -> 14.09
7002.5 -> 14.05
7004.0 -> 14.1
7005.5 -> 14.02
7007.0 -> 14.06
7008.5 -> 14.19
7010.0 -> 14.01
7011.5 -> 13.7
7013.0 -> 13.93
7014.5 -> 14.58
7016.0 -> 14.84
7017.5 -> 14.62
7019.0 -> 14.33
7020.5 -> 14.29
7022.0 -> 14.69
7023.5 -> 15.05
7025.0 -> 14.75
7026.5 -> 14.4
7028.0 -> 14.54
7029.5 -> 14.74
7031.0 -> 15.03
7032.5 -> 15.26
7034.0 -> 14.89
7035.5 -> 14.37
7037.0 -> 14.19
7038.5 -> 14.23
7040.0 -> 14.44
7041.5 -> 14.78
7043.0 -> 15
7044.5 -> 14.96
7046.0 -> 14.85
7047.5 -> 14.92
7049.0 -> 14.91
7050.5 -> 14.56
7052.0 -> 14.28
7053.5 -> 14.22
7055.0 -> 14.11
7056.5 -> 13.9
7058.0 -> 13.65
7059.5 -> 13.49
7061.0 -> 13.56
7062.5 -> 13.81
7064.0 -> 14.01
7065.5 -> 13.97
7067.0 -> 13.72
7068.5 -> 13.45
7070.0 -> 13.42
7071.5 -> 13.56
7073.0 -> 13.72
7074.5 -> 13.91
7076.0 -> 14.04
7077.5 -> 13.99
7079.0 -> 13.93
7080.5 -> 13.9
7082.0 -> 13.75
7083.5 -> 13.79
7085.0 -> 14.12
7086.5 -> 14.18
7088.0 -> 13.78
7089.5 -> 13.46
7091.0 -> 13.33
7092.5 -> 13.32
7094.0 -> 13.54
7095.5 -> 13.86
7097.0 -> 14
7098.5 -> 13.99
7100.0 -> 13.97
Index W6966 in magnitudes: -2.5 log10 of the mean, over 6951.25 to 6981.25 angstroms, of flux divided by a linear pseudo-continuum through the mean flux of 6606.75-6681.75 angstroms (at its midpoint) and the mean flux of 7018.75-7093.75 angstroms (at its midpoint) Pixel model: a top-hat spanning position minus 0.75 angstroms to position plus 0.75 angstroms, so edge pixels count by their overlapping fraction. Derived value 0.044 mag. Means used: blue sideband 17.5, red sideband 14.2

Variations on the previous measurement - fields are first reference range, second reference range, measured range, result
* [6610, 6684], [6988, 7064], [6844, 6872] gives 0.125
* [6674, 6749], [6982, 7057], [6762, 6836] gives 0.128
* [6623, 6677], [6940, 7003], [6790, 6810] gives 0.114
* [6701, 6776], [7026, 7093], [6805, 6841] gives 0.089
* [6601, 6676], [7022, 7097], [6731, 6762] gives 0.073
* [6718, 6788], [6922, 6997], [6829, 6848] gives 0.073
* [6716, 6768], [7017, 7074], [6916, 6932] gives 0.075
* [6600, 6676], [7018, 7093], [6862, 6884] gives 0.115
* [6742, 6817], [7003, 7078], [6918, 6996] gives 0.000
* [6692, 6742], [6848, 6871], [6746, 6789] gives 0.136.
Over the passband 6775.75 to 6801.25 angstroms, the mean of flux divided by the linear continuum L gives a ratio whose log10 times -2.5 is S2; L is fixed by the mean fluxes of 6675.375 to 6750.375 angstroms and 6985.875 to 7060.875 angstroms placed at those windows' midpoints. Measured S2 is 0.137 mag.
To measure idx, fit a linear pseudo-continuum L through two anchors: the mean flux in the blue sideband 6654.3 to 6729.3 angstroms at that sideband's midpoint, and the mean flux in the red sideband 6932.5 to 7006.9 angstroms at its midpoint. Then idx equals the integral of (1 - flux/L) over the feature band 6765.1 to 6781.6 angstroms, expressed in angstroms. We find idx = 1.9 angstroms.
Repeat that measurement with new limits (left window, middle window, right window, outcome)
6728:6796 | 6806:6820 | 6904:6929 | 0.4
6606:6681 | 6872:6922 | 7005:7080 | 4.0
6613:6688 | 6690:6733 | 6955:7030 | -0.4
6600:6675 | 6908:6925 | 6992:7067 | 1.3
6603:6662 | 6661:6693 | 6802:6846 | 2.0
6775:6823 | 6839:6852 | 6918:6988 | 0.6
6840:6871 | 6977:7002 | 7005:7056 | 0.3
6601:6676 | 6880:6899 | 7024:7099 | 1.6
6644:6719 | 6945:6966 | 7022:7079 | 0.4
